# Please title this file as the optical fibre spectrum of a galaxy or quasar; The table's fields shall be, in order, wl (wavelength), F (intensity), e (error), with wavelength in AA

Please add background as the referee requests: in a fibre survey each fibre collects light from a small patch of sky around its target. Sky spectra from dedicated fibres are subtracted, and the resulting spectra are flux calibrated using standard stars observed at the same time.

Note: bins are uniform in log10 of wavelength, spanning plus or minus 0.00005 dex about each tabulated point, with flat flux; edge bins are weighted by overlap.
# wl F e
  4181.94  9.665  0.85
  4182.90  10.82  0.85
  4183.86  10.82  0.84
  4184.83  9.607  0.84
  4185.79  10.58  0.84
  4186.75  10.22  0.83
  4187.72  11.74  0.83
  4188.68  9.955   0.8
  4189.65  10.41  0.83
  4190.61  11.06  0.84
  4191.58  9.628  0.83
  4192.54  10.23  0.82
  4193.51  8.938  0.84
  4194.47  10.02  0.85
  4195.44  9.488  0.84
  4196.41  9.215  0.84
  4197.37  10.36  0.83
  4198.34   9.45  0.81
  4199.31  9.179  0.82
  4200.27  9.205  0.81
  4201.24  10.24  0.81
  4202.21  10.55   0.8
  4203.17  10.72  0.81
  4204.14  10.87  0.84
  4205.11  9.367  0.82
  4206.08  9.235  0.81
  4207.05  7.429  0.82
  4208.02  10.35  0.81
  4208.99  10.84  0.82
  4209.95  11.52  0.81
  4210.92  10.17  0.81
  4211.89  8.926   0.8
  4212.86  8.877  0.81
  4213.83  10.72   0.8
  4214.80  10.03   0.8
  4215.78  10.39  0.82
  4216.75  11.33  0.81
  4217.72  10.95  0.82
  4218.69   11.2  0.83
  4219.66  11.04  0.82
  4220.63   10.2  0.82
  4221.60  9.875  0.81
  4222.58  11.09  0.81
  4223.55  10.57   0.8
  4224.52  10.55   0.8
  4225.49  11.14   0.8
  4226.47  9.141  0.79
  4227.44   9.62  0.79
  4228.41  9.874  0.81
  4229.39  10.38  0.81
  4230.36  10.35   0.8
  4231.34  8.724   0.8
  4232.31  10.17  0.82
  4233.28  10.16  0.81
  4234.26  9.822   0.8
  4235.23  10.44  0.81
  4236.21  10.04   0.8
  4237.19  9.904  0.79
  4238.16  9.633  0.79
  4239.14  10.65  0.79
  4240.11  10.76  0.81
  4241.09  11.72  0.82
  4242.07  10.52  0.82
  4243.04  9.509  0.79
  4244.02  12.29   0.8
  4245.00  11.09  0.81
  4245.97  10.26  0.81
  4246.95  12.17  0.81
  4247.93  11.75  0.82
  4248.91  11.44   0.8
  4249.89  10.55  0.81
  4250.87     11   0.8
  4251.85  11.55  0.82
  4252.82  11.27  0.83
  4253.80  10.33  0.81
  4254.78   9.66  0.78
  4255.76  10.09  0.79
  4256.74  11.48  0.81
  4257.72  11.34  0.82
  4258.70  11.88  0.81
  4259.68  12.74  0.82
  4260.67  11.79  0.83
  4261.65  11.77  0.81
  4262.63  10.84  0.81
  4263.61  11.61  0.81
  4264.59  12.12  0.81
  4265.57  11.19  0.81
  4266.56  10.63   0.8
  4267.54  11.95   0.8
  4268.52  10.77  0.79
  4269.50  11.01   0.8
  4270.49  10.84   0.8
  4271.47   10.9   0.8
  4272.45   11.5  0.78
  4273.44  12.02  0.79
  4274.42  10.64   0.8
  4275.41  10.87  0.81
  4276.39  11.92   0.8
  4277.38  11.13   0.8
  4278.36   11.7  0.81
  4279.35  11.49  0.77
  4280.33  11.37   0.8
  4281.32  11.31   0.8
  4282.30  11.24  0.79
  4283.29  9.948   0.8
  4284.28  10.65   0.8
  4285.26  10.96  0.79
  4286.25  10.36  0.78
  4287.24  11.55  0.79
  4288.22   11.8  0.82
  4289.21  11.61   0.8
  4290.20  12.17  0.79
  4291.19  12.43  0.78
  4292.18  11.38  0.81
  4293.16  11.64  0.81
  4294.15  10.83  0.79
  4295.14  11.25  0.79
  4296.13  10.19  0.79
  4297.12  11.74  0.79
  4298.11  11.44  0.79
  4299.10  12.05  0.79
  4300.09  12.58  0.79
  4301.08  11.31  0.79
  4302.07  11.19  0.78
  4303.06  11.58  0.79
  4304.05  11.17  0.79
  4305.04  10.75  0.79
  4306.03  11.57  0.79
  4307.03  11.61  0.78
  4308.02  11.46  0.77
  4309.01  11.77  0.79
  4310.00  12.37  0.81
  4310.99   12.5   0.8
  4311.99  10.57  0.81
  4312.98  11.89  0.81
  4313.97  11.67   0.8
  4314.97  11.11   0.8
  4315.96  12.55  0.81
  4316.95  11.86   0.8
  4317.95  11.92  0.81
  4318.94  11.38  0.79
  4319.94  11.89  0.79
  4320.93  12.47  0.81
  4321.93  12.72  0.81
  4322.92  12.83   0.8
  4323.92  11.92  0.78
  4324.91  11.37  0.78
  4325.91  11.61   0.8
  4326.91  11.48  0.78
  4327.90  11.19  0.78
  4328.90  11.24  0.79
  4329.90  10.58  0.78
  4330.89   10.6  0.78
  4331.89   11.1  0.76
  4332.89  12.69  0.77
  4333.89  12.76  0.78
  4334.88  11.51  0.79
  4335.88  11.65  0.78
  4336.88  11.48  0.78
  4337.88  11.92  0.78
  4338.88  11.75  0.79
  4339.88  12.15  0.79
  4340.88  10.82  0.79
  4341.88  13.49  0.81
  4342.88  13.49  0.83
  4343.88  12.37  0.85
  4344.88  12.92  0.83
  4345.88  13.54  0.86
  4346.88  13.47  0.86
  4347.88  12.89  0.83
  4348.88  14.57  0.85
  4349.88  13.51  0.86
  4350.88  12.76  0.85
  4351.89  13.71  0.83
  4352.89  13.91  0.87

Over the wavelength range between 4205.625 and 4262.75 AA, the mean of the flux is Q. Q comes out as 10.6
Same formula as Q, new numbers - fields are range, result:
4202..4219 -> 10.2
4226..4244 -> 10.1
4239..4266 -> 11.2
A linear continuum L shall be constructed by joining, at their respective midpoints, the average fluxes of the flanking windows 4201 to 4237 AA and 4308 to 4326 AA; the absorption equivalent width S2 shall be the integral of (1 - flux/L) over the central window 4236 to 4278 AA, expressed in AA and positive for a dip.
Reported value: -1.0 AA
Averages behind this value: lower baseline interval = 10.2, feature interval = 11.1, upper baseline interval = 11.9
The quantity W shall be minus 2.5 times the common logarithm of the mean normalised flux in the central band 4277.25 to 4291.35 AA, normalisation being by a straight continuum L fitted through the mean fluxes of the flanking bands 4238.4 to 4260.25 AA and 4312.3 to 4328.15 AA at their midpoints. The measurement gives 0.016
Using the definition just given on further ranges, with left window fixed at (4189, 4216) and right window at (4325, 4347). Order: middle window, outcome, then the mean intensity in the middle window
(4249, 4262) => -0.05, 11.2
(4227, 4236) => 0.04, 9.95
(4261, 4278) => -0.04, 11.3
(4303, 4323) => -0.02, 11.8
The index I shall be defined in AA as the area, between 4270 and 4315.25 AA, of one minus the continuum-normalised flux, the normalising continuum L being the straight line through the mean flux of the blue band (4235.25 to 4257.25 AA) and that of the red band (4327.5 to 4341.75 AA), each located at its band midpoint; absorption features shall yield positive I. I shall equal -0.8 AA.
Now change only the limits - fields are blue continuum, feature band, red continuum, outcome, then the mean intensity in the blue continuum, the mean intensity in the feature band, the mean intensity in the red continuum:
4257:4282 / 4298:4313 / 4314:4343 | 0.1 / 11.4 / 11.6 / 11.8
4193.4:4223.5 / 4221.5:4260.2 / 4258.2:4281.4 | 0.5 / 10.1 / 10.6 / 11.4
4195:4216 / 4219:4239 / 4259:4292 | 0.4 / 9.86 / 10.2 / 11.4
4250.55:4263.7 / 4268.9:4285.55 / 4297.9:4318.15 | 0.4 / 11.2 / 11.1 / 11.7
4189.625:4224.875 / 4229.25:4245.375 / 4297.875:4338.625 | 0.3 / 10.1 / 10.4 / 11.7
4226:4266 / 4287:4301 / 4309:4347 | -0.2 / 10.8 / 11.6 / 12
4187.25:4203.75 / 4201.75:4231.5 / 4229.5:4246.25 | 0.0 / 10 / 10.2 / 10.4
